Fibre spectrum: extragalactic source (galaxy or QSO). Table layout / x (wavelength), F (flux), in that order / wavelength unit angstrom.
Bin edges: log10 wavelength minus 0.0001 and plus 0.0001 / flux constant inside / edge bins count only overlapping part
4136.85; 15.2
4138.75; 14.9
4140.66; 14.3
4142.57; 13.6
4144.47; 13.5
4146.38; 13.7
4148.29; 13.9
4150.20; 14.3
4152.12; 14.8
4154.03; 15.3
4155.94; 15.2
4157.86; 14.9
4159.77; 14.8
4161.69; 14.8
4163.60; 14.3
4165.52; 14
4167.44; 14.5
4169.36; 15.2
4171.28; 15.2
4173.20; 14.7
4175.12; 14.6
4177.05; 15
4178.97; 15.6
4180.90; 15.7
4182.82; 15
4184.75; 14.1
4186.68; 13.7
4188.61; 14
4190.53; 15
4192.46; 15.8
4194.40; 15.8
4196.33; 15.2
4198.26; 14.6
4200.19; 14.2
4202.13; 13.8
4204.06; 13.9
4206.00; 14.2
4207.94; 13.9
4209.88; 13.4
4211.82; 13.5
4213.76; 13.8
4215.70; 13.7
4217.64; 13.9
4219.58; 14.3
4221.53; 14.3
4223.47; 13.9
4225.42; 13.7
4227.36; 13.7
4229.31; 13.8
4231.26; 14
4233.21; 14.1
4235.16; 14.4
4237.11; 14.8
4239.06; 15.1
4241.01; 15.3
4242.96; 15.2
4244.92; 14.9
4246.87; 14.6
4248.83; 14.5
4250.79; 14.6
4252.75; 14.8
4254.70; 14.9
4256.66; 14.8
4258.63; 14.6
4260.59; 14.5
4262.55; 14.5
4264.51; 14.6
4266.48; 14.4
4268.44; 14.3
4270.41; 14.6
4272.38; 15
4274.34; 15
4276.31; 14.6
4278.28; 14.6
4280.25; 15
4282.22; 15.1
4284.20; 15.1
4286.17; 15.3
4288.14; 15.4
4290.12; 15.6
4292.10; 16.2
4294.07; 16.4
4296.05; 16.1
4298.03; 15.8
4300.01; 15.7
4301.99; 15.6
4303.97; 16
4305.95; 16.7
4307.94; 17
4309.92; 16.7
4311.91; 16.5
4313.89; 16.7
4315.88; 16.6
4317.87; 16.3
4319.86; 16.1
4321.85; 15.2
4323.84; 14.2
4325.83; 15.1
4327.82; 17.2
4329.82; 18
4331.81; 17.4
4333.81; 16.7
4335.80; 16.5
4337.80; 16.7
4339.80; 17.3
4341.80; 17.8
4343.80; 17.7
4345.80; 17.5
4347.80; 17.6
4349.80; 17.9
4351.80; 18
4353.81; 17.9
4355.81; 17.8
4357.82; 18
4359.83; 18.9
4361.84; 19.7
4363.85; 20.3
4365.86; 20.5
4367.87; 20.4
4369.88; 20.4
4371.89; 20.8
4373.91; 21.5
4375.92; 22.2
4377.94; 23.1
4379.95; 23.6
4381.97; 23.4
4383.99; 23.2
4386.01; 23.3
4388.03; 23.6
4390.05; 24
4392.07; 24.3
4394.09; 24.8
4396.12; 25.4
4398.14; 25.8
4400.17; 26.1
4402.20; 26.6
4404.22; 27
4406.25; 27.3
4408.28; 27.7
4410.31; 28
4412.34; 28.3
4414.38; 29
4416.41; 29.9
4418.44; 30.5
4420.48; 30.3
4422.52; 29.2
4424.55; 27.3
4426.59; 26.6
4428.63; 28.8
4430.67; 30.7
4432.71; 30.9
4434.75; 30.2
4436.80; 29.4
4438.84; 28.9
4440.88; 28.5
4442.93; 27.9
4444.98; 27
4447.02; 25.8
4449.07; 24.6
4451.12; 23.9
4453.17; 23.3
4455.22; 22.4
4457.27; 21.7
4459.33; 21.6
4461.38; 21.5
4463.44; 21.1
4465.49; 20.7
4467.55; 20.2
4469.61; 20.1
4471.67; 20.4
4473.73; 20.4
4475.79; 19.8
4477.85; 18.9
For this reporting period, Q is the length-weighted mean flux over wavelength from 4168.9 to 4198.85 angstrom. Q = 15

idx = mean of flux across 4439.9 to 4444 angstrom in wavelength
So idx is 28.1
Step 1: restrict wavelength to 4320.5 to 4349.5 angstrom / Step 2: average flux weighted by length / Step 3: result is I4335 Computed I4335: 16.8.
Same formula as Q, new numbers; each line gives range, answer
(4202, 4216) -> 13.8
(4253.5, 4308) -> 15.2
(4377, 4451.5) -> 26.9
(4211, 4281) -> 14.5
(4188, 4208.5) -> 14.6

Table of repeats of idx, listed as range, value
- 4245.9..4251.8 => 14.5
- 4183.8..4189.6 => 14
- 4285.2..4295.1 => 15.8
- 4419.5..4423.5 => 29.7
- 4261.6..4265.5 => 14.5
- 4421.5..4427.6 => 27.7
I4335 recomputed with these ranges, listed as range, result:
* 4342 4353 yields 17.8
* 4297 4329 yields 16.1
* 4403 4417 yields 28.1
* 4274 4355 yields 16.3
